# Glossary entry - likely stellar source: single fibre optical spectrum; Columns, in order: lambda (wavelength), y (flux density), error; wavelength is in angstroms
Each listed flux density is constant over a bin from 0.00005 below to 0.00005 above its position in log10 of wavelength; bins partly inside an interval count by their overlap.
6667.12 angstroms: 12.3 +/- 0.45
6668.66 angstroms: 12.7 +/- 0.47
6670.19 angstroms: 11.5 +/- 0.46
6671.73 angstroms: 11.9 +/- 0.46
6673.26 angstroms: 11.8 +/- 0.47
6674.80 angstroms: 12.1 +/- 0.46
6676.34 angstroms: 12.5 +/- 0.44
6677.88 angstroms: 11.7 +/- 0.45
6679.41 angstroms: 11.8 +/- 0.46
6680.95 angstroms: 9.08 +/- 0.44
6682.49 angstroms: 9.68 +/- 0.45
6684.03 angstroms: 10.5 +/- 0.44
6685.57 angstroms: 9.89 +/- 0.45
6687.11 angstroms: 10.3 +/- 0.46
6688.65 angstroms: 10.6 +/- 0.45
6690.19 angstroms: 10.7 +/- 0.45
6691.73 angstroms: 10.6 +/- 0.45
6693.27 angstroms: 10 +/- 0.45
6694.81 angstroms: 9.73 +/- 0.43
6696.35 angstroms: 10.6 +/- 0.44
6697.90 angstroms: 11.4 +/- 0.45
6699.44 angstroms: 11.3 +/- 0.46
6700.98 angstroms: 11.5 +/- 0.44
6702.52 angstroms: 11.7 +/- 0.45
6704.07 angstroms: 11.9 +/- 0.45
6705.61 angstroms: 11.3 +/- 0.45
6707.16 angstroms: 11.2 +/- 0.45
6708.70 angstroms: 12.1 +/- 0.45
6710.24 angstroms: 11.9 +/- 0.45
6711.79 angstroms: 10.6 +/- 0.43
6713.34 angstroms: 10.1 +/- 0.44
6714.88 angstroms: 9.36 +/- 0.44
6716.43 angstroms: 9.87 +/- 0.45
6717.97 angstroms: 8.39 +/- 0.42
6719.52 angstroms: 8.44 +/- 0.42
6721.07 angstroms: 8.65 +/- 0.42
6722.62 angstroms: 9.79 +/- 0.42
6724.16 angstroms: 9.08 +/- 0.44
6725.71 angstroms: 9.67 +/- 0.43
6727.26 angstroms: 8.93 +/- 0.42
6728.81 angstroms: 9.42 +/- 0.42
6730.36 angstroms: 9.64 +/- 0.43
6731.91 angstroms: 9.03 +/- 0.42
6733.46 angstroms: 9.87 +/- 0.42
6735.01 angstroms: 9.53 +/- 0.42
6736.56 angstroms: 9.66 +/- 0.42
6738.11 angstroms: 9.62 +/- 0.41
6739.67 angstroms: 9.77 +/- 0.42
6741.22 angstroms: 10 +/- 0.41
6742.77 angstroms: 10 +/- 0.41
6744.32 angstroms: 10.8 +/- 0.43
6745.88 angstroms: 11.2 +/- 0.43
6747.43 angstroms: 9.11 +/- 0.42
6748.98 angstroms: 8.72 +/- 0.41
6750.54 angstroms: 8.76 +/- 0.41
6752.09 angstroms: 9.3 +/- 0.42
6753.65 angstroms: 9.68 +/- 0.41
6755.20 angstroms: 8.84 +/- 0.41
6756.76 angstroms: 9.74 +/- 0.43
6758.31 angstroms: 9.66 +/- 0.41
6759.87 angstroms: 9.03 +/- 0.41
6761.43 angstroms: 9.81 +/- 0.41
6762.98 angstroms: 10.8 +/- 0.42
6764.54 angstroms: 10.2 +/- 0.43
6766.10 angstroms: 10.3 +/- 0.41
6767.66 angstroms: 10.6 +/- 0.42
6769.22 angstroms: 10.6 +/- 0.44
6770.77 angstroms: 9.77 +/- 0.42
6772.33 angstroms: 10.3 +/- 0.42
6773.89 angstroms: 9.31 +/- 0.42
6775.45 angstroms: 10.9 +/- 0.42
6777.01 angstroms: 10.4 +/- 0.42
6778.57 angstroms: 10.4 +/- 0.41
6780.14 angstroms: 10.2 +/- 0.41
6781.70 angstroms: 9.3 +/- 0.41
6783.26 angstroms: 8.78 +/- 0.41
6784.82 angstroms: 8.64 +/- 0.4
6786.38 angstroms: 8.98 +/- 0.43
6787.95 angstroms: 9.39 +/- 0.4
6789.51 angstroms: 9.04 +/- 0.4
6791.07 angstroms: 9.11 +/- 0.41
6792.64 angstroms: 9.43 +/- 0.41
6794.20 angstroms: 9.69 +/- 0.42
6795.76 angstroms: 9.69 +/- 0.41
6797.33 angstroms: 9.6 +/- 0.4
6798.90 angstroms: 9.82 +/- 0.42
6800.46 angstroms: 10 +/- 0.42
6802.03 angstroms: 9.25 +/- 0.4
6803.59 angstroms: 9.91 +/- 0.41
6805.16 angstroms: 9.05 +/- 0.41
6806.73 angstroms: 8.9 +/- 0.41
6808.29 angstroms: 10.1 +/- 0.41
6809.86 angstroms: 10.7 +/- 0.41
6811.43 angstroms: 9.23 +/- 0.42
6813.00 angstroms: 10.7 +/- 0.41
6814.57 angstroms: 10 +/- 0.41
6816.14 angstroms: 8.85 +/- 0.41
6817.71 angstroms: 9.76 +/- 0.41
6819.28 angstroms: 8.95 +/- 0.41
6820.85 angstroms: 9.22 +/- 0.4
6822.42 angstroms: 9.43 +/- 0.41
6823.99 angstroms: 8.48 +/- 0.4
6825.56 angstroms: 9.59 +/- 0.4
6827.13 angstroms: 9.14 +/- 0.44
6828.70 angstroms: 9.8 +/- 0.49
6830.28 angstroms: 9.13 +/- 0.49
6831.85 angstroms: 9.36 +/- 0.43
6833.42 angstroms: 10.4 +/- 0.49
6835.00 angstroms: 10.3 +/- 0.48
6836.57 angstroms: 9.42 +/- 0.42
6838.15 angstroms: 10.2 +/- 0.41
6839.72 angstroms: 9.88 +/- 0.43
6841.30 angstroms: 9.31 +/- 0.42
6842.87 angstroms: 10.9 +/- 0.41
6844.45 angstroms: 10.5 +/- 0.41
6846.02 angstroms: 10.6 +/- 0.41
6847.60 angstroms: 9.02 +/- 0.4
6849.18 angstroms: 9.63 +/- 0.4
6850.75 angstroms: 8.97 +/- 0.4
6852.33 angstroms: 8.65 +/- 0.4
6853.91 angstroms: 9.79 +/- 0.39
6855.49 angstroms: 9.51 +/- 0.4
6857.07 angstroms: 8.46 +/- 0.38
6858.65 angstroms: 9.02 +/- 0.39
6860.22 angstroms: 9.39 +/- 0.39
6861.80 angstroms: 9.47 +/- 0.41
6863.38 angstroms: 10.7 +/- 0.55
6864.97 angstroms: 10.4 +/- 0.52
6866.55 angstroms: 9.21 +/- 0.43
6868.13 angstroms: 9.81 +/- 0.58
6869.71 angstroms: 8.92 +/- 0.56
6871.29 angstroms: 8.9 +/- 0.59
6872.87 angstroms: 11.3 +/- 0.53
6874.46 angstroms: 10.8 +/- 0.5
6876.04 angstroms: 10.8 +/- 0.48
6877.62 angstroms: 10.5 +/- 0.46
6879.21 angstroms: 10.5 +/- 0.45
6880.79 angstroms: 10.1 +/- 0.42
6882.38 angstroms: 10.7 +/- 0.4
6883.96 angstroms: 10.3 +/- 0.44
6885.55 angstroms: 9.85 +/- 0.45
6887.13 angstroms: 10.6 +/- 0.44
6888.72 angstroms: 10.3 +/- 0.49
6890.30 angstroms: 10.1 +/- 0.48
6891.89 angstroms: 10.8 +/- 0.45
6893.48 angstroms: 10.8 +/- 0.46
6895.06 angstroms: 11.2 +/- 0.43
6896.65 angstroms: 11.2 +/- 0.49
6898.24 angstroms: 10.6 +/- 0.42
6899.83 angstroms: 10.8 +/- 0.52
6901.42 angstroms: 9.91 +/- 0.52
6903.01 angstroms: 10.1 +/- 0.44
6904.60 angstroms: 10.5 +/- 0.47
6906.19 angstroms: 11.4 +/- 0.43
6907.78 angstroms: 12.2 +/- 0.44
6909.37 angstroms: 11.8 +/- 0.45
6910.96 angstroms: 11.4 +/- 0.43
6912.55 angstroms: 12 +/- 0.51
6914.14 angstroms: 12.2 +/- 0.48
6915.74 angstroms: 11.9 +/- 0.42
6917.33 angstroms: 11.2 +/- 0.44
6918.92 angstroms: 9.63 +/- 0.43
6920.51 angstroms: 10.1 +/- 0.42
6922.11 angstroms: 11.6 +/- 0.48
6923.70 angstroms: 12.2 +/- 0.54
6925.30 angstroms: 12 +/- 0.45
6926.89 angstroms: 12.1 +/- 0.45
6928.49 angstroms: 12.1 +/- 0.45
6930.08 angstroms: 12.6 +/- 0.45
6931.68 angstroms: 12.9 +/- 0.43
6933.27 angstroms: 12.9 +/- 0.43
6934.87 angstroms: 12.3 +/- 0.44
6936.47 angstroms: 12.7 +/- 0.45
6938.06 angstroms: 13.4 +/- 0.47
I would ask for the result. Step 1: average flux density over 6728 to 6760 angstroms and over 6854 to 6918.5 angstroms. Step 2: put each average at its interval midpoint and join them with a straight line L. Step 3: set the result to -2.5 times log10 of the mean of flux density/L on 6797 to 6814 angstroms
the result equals 0.025 mag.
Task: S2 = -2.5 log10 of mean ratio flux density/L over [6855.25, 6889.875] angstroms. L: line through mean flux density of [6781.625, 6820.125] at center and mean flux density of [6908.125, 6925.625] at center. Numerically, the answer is 0.08 mag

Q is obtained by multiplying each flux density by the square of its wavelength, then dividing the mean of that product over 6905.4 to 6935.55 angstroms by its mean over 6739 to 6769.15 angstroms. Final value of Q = 1.3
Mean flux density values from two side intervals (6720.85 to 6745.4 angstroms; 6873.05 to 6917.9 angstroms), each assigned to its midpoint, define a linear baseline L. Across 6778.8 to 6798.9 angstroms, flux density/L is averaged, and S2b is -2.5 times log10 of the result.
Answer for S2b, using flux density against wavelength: 0.08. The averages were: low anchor 9.63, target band 9.37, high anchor 10.9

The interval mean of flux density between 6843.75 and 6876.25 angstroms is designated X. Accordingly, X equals 9.69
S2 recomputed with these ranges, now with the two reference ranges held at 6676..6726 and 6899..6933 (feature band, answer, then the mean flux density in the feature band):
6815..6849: 0.15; 9.63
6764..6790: 0.10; 9.83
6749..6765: 0.13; 9.53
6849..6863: 0.21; 9.24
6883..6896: 0.08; 10.5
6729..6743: 0.11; 9.66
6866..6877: 0.13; 9.99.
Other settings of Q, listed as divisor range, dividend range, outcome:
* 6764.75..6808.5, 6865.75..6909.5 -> 1.11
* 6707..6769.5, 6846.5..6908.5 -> 1.08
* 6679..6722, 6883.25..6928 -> 1.12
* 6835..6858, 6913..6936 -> 1.26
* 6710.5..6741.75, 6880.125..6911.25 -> 1.19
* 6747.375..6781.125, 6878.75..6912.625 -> 1.14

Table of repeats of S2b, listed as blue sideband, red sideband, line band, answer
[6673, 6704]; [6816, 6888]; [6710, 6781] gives 0.08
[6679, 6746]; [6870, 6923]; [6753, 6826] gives 0.08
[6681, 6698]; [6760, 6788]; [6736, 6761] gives 0.04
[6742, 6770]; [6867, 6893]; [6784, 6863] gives 0.06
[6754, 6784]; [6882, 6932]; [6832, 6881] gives 0.09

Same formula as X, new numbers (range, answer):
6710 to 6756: 9.56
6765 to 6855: 9.67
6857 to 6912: 10.4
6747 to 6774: 9.72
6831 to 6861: 9.65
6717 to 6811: 9.62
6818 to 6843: 9.57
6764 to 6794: 9.77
